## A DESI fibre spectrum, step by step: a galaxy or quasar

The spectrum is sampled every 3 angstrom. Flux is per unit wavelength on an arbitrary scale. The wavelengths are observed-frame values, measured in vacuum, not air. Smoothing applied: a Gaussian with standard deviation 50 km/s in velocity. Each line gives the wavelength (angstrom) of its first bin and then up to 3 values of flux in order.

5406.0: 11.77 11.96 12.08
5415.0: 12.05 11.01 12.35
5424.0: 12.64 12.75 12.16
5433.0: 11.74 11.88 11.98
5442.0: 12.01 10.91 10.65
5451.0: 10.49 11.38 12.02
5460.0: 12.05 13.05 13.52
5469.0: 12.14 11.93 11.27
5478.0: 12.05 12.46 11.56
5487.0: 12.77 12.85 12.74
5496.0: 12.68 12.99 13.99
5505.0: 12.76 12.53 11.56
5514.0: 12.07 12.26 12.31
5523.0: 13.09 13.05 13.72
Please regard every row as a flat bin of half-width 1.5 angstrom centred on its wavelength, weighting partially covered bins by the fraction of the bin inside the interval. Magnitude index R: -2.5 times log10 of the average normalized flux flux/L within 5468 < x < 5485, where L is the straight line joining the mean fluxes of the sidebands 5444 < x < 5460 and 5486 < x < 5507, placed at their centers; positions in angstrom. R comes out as 0.02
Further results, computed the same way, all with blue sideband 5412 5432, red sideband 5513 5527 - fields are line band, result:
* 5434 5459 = 0.074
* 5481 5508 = -0.027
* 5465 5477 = 0.017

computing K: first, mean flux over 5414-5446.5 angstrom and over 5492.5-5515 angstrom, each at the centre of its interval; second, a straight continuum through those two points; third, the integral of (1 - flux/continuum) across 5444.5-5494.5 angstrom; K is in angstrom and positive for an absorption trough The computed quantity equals 1.33 angstrom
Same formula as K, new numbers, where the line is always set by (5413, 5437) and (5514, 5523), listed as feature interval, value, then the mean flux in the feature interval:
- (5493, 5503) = -0.6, 13.1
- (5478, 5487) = 0.1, 12.1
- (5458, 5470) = -0.5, 12.7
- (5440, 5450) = 0.8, 11.2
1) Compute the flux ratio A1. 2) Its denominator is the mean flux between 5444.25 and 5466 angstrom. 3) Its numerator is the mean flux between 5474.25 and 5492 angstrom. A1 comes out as 1.0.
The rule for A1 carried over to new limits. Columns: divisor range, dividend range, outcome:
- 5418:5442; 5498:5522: 1.04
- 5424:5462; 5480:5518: 1.07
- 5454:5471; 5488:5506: 1.05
